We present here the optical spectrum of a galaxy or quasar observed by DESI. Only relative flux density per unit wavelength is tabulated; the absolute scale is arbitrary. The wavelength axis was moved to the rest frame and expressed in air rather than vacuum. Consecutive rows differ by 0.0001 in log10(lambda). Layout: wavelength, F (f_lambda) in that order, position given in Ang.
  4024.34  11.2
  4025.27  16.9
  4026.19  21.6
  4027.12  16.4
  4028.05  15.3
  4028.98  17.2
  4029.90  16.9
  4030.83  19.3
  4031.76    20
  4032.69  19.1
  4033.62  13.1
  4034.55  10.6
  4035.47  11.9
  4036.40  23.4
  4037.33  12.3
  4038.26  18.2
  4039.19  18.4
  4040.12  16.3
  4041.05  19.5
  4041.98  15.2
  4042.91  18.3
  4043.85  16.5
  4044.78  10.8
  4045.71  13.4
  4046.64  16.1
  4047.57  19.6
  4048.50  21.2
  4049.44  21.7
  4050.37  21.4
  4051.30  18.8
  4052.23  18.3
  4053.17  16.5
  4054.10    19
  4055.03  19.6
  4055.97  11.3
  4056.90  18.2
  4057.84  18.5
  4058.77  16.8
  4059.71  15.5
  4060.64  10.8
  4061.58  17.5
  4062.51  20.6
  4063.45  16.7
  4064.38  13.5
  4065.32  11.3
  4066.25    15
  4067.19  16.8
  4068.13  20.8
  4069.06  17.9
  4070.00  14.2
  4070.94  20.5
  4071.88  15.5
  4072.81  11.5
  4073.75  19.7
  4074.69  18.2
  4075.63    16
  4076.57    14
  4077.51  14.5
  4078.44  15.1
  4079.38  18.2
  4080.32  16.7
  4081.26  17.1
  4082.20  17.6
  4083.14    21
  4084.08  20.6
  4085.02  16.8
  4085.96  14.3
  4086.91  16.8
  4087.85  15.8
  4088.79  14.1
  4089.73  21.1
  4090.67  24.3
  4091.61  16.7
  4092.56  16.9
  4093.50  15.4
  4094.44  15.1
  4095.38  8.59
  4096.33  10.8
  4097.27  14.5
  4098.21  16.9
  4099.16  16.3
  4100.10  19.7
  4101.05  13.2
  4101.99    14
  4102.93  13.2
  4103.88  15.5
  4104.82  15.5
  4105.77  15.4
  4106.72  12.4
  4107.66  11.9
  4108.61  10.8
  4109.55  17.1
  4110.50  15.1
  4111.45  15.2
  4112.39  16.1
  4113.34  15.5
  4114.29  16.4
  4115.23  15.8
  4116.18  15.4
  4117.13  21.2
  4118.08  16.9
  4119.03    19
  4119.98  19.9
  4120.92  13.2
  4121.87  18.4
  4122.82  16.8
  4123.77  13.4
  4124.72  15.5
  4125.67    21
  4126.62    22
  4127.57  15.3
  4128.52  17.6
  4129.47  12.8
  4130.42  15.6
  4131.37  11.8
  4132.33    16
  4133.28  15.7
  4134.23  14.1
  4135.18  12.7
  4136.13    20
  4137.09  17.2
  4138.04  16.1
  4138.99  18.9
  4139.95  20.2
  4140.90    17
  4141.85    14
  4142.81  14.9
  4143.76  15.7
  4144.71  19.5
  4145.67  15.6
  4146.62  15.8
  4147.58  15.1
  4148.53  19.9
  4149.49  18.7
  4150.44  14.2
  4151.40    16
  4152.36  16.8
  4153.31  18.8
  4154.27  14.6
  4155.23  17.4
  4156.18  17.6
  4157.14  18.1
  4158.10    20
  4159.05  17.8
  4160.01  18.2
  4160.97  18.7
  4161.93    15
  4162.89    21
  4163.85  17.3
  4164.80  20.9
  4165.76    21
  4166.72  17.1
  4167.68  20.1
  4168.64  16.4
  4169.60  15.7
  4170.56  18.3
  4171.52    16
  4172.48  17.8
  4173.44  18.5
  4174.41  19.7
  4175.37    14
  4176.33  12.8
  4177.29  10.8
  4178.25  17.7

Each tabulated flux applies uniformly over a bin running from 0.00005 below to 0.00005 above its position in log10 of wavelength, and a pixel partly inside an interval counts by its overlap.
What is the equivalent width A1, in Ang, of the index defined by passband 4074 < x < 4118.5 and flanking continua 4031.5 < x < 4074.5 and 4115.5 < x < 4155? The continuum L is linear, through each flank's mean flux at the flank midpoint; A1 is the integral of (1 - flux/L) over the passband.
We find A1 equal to 2.0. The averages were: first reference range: 16.8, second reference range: 16.7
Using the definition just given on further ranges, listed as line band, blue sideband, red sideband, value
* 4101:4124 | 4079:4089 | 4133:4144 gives 1.69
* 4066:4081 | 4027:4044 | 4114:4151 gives 0.12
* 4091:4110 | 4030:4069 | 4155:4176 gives 3.07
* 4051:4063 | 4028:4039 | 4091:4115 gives -0.79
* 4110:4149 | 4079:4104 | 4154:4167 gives 1.92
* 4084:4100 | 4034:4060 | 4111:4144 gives 0.57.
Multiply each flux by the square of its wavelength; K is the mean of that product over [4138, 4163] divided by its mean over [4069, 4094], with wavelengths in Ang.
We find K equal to 1.0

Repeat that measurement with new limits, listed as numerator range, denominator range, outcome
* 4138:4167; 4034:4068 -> 1.10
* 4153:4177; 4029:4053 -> 1.09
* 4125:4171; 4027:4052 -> 1.06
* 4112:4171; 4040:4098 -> 1.06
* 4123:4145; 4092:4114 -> 1.14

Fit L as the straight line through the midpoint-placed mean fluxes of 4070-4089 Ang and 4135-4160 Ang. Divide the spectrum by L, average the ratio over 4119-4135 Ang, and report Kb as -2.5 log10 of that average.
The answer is 0.049 mag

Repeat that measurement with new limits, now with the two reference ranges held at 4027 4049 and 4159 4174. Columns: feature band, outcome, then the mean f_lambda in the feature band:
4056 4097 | 0.05 mag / 16.4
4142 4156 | 0.08 mag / 16.6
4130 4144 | 0.11 mag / 16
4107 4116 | 0.18 mag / 14.9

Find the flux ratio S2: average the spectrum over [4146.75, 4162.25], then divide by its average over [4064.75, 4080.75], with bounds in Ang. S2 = 1.1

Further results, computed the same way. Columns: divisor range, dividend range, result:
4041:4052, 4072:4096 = 0.94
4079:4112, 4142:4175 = 1.11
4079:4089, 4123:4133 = 0.93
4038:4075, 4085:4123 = 0.93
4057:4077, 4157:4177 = 1.09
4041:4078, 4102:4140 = 0.95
